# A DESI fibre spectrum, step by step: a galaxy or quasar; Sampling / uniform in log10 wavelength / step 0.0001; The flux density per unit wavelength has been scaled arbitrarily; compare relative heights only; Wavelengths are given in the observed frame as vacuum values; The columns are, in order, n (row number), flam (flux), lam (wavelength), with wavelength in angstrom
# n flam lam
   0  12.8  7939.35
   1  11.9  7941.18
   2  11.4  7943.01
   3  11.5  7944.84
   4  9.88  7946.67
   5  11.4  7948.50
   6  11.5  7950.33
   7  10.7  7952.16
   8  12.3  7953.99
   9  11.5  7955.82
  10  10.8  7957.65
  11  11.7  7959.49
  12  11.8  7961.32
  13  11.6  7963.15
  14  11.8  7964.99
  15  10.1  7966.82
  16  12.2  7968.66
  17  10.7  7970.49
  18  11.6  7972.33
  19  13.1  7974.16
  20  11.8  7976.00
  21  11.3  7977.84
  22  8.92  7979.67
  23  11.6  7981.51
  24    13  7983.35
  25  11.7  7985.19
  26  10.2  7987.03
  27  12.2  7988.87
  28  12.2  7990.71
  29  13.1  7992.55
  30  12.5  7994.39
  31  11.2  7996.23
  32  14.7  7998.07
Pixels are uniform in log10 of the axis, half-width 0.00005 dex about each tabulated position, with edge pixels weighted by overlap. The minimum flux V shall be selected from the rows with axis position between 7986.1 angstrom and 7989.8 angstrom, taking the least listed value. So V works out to 10.2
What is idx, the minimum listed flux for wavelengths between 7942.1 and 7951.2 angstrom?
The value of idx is 9.88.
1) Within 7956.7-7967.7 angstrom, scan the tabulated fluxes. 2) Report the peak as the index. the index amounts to 11.8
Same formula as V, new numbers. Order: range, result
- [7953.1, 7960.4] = 10.8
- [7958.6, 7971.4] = 10.1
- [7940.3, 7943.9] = 11.4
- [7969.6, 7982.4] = 8.92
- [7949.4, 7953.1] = 10.7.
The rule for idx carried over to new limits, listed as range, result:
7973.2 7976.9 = 11.8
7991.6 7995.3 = 12.5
